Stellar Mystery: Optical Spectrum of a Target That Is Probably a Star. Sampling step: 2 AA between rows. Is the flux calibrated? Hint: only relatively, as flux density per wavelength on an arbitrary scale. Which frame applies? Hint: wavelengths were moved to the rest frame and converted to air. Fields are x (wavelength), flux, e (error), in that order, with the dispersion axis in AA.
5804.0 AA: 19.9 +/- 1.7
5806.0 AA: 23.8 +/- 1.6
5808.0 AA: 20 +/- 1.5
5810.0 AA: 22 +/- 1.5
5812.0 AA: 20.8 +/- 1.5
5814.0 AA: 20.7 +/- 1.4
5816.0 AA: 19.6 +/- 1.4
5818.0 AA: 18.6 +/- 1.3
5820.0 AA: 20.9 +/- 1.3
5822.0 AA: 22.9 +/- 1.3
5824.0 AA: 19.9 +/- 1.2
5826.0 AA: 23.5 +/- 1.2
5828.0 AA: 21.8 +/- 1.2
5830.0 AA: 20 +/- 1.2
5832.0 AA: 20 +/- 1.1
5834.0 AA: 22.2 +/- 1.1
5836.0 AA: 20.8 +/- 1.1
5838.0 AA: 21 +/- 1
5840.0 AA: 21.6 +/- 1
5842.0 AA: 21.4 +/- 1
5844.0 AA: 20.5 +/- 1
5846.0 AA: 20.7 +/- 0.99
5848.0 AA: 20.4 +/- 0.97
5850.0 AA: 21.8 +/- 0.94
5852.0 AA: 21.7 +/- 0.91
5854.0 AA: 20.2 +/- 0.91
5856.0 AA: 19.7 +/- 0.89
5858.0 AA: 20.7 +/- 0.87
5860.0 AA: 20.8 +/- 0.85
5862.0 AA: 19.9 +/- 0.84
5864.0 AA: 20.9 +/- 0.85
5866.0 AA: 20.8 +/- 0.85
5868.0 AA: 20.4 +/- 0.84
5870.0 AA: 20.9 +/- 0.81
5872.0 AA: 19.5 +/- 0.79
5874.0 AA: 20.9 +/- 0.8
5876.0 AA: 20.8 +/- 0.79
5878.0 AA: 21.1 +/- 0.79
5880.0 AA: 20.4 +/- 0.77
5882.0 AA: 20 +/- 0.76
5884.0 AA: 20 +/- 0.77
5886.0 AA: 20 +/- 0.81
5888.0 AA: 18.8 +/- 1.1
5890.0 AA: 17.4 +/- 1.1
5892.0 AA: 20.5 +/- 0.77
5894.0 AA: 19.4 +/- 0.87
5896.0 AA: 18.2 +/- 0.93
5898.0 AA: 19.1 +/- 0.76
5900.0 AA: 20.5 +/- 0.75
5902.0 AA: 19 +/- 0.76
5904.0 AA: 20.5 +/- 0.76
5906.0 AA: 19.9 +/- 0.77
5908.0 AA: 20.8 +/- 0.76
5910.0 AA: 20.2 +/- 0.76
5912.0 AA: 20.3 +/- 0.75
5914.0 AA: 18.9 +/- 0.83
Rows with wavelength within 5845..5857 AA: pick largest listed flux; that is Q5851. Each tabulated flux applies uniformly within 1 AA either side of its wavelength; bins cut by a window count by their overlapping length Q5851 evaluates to 21.8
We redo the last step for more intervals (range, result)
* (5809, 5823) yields 22.9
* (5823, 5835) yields 23.5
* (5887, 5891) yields 18.8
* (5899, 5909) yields 20.8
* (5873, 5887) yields 21.1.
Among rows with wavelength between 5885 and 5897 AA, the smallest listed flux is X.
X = 17.4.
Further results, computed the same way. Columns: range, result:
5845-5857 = 19.7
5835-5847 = 20.5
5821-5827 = 19.9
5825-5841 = 20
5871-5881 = 19.5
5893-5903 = 18.2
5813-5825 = 18.6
